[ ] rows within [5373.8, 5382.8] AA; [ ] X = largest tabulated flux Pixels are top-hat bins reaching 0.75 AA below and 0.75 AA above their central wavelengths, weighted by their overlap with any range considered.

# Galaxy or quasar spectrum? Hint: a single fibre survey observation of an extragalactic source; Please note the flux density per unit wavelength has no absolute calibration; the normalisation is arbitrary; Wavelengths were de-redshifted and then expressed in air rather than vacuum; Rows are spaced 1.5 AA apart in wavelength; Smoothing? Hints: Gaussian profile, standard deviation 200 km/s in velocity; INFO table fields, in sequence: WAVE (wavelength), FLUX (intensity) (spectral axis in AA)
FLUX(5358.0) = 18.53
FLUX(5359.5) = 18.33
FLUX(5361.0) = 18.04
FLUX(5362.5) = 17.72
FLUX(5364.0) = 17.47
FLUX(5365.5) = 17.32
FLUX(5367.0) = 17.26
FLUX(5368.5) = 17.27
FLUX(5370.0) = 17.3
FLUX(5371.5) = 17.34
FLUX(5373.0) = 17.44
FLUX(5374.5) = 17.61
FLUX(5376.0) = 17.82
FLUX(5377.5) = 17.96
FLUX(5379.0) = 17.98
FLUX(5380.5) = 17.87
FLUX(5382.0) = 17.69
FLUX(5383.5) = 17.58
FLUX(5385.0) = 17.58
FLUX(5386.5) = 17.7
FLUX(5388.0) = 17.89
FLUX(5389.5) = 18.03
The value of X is 17.98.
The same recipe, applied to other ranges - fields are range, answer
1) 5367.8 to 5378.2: 17.96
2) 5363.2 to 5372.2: 17.47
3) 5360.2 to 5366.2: 18.04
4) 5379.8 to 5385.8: 17.87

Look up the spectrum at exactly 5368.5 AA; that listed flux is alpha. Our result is 17.27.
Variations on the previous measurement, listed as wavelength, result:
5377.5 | 17.96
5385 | 17.58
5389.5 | 18.03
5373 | 17.44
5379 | 17.98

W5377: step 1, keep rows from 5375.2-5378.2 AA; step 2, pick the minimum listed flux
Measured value 17.82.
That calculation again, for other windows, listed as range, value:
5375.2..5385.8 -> 17.58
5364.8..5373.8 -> 17.26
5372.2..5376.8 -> 17.44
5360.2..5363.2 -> 17.72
